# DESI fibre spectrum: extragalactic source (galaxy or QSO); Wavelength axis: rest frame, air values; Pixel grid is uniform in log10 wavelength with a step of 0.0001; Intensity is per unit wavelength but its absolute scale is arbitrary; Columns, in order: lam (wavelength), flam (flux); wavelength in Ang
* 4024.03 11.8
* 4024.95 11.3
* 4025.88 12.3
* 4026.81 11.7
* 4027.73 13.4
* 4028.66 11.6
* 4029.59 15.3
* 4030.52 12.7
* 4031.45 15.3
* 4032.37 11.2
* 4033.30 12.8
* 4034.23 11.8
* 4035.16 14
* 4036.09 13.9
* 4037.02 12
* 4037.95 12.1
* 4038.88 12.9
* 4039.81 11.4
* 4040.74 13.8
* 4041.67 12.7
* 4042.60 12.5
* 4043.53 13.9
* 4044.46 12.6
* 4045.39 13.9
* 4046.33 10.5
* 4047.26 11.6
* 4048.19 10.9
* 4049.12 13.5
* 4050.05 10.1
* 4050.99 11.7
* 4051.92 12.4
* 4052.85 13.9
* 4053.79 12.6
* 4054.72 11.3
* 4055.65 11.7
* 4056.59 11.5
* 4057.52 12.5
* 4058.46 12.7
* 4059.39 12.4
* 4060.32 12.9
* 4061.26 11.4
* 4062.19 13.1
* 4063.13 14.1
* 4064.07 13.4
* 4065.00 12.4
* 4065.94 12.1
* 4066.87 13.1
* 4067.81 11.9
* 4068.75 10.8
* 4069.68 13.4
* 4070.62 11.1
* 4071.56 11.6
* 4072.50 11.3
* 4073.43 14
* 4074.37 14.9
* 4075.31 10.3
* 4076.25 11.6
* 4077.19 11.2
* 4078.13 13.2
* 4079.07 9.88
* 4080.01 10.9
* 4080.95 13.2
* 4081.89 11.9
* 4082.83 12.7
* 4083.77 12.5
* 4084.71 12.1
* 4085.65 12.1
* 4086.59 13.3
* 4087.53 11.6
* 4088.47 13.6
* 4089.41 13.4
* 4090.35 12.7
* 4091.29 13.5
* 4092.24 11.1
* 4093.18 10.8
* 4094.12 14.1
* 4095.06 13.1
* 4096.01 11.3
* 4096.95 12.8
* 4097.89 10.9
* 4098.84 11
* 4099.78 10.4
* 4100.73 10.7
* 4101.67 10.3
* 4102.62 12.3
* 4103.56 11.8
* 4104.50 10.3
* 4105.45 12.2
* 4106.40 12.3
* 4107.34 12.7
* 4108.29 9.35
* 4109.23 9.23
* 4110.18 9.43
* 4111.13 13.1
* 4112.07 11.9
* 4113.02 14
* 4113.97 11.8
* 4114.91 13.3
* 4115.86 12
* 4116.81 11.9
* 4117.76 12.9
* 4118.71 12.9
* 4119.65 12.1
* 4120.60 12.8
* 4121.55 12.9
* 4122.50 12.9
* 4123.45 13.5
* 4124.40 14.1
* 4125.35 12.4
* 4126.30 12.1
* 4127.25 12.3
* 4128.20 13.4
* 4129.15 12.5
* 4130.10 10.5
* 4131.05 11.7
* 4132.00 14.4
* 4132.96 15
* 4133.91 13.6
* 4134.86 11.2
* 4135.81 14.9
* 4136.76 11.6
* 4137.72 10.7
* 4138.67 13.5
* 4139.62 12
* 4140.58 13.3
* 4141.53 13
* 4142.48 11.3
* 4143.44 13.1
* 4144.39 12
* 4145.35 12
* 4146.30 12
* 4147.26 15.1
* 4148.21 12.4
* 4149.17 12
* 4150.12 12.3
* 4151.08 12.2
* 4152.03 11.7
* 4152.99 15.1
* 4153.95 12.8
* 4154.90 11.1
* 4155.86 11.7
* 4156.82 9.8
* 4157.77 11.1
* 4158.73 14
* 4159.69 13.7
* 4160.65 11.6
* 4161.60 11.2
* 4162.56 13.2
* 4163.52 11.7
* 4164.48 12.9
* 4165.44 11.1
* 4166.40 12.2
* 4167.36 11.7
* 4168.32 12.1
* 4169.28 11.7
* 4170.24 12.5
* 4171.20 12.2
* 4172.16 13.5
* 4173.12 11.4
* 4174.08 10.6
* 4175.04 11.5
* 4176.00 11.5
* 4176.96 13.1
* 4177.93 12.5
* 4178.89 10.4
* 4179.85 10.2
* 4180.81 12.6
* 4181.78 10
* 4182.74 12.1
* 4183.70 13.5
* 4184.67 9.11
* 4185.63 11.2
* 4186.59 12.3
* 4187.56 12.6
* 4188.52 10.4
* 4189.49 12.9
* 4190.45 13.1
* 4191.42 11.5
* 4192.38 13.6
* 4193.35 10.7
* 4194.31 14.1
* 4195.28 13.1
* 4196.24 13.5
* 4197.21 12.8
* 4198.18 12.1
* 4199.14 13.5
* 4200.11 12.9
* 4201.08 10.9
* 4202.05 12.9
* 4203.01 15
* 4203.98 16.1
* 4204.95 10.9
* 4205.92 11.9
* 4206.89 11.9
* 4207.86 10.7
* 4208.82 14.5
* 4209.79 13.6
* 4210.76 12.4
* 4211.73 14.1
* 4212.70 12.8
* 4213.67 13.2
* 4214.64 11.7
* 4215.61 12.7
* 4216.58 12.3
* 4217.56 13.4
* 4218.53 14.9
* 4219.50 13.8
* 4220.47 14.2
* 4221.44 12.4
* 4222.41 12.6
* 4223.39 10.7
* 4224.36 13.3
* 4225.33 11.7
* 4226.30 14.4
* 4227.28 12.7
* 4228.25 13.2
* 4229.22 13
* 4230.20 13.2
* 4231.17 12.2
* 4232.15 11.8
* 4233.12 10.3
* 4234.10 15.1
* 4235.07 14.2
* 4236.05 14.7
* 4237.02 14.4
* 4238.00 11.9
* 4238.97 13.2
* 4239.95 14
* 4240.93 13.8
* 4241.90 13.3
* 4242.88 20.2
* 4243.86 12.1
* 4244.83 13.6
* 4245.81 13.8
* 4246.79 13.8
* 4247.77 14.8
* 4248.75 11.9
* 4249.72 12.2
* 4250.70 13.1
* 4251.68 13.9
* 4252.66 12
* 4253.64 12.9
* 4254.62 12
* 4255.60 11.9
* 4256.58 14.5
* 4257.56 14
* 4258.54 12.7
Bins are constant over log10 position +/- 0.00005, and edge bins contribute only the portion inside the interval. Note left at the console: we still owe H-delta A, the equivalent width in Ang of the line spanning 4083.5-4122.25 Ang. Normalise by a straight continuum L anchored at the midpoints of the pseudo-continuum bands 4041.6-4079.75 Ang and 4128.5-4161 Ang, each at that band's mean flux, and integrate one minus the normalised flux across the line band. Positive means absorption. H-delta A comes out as 1.1 Ang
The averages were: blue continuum 12.2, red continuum 12.5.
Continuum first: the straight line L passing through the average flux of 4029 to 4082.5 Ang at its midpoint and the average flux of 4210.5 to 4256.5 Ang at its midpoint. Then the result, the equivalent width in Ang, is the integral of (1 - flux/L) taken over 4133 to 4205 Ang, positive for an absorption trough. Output 3.37 Ang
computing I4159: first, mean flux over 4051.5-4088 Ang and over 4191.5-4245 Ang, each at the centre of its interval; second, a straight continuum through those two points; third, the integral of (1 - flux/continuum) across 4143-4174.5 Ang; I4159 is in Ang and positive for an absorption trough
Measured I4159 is 1.3 Ang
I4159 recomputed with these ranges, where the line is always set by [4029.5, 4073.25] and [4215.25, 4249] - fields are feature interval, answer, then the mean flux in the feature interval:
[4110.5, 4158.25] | 1.2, 12.5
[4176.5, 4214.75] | 2.2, 12.4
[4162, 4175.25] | 1.0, 12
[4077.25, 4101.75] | 1.2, 12.1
